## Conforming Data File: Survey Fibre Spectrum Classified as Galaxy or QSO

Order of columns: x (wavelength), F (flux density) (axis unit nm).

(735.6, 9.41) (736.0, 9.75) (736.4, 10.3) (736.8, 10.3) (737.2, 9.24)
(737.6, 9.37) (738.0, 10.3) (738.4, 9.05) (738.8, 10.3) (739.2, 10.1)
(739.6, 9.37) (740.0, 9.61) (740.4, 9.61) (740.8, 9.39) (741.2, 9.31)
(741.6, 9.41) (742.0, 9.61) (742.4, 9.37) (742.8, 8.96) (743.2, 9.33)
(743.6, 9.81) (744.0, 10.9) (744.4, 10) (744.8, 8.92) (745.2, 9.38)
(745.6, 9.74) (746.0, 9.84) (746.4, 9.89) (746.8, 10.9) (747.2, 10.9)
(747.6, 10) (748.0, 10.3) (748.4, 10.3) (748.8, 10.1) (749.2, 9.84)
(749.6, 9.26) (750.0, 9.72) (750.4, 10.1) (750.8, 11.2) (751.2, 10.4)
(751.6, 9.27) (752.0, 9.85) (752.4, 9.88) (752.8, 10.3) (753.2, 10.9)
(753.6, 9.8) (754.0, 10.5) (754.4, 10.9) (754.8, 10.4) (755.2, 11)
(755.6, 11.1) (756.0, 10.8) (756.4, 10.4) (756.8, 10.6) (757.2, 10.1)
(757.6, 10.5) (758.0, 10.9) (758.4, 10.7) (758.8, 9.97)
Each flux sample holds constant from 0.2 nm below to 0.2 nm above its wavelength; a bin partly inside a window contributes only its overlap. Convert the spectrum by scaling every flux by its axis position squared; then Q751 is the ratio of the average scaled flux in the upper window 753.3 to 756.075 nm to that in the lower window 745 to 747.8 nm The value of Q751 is 1.1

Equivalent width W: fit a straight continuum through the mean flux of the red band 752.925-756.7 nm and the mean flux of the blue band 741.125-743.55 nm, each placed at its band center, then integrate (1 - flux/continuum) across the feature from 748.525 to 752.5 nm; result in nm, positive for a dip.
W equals 0.09 nm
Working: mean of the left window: 9.36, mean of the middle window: 9.97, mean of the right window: 10.6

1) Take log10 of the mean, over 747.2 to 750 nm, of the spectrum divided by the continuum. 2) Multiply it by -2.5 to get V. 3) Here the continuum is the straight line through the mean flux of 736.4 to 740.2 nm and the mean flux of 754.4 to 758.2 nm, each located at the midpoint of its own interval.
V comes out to 0.03 mag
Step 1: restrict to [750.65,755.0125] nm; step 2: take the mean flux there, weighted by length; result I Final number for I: 10.3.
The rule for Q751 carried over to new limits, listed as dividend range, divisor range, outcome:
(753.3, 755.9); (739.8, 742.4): 1.16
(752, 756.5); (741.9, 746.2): 1.12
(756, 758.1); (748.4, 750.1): 1.10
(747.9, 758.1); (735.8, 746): 1.10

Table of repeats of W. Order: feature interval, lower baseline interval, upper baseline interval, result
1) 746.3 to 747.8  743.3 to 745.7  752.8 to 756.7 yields -0.07 nm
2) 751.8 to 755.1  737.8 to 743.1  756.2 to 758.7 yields -0.02 nm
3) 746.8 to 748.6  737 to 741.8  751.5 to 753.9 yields -0.10 nm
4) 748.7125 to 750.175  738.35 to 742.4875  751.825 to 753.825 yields 0.04 nm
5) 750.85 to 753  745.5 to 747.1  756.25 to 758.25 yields 0.06 nm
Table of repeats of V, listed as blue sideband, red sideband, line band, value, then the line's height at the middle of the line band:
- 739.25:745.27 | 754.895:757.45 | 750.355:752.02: 0.005 mag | 10.3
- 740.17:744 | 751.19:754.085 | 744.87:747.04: -0.021 mag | 9.71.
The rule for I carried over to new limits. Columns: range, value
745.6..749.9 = 10.1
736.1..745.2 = 9.66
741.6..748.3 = 9.86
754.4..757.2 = 10.7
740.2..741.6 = 9.43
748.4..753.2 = 10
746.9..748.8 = 10.4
